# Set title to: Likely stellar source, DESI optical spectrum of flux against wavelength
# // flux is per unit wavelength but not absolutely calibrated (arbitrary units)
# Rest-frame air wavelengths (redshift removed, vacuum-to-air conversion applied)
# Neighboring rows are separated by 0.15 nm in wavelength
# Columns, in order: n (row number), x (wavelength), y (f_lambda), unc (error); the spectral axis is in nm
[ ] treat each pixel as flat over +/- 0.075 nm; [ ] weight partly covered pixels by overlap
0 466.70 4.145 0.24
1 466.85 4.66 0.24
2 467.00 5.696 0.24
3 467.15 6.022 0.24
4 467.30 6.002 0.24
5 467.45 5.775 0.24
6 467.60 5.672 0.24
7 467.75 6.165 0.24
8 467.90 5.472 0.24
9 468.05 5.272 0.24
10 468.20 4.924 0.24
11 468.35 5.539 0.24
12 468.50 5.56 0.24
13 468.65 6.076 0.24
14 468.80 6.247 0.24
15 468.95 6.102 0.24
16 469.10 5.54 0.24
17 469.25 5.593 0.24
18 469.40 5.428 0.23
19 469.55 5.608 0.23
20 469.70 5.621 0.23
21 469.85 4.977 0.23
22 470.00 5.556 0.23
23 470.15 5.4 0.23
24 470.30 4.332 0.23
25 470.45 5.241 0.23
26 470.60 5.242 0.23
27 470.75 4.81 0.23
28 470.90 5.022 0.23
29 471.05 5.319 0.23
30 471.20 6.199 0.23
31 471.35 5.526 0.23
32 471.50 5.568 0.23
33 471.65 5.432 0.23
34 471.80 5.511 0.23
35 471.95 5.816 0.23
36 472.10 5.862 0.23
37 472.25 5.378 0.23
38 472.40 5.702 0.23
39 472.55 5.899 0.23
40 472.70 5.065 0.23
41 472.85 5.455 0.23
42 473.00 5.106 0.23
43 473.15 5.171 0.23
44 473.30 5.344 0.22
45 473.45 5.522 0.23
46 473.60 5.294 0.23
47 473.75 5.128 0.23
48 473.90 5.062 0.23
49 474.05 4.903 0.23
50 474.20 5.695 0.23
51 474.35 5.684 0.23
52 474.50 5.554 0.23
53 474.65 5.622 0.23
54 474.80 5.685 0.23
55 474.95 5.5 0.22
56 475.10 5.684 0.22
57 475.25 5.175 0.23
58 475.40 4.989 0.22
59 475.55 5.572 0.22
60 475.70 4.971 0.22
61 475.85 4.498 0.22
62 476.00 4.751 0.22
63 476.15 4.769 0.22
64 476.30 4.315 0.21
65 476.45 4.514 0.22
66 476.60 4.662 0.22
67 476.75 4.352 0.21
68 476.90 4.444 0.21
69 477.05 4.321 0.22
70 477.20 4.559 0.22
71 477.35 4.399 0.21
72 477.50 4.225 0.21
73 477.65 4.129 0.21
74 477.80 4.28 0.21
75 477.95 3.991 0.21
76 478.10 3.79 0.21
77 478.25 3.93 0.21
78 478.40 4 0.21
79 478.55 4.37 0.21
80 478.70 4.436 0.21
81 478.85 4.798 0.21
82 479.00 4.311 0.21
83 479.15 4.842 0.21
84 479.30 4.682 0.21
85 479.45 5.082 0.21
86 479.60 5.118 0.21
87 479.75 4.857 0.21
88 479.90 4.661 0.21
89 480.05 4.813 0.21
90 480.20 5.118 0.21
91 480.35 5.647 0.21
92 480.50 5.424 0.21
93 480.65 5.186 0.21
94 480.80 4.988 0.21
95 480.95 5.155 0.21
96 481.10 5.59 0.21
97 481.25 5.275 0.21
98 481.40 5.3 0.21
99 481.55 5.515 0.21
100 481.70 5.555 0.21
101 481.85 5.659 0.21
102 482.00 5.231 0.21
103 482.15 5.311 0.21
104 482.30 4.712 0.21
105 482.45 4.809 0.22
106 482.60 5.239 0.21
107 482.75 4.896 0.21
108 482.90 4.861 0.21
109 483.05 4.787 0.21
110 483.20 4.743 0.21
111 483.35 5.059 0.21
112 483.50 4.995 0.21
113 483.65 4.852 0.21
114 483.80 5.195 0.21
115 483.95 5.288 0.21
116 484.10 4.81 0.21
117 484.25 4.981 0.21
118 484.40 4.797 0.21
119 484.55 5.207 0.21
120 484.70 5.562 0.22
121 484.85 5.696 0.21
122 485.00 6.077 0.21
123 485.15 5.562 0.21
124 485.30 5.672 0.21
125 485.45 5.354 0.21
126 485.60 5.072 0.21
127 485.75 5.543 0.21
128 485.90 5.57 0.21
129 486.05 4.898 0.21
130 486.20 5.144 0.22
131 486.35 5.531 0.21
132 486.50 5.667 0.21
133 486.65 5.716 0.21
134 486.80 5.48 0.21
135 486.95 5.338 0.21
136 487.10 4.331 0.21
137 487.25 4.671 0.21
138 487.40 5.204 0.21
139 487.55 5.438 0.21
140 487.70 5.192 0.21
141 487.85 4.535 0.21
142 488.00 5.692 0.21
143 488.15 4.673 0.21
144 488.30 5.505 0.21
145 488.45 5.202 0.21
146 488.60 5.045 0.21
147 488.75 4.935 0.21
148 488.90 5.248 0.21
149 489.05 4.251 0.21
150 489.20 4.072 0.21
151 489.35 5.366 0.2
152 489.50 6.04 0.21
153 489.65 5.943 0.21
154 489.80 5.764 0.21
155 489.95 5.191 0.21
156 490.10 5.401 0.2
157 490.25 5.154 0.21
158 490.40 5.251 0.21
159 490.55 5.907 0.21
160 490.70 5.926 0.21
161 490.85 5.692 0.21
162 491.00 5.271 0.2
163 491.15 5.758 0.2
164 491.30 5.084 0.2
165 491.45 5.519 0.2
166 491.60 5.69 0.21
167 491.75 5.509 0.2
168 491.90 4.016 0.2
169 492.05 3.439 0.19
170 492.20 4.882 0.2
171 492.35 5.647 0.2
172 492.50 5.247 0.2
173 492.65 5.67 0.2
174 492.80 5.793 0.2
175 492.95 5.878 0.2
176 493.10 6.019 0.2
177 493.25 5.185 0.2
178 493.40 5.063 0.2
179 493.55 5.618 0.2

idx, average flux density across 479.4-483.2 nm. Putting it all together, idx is 5.14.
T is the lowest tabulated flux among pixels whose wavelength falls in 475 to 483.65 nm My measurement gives 3.79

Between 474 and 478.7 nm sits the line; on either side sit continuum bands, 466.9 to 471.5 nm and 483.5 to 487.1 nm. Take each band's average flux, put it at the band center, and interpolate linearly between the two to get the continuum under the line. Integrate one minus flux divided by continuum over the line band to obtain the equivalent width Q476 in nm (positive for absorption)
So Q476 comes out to 0.60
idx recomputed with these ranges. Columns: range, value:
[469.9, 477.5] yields 5.18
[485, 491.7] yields 5.32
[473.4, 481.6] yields 4.89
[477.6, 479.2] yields 4.25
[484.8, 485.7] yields 5.57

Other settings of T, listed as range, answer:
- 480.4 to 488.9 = 4.331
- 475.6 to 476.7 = 4.315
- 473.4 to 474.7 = 4.903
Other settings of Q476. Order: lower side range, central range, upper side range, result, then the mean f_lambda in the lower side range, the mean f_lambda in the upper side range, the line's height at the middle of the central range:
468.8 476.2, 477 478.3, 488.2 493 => 0.28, 5.38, 5.28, 5.35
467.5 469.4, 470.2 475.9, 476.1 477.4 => -0.41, 5.67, 4.48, 5.01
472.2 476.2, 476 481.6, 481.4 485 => 0.56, 5.31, 5.14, 5.22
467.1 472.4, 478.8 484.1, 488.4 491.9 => 0.34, 5.54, 5.33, 5.42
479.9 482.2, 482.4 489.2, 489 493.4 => 0.21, 5.3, 5.33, 5.31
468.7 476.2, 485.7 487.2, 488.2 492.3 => -0.01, 5.39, 5.22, 5.26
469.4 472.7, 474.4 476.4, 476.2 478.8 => -0.21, 5.42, 4.29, 4.66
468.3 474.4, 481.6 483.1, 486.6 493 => 0.06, 5.45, 5.24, 5.33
